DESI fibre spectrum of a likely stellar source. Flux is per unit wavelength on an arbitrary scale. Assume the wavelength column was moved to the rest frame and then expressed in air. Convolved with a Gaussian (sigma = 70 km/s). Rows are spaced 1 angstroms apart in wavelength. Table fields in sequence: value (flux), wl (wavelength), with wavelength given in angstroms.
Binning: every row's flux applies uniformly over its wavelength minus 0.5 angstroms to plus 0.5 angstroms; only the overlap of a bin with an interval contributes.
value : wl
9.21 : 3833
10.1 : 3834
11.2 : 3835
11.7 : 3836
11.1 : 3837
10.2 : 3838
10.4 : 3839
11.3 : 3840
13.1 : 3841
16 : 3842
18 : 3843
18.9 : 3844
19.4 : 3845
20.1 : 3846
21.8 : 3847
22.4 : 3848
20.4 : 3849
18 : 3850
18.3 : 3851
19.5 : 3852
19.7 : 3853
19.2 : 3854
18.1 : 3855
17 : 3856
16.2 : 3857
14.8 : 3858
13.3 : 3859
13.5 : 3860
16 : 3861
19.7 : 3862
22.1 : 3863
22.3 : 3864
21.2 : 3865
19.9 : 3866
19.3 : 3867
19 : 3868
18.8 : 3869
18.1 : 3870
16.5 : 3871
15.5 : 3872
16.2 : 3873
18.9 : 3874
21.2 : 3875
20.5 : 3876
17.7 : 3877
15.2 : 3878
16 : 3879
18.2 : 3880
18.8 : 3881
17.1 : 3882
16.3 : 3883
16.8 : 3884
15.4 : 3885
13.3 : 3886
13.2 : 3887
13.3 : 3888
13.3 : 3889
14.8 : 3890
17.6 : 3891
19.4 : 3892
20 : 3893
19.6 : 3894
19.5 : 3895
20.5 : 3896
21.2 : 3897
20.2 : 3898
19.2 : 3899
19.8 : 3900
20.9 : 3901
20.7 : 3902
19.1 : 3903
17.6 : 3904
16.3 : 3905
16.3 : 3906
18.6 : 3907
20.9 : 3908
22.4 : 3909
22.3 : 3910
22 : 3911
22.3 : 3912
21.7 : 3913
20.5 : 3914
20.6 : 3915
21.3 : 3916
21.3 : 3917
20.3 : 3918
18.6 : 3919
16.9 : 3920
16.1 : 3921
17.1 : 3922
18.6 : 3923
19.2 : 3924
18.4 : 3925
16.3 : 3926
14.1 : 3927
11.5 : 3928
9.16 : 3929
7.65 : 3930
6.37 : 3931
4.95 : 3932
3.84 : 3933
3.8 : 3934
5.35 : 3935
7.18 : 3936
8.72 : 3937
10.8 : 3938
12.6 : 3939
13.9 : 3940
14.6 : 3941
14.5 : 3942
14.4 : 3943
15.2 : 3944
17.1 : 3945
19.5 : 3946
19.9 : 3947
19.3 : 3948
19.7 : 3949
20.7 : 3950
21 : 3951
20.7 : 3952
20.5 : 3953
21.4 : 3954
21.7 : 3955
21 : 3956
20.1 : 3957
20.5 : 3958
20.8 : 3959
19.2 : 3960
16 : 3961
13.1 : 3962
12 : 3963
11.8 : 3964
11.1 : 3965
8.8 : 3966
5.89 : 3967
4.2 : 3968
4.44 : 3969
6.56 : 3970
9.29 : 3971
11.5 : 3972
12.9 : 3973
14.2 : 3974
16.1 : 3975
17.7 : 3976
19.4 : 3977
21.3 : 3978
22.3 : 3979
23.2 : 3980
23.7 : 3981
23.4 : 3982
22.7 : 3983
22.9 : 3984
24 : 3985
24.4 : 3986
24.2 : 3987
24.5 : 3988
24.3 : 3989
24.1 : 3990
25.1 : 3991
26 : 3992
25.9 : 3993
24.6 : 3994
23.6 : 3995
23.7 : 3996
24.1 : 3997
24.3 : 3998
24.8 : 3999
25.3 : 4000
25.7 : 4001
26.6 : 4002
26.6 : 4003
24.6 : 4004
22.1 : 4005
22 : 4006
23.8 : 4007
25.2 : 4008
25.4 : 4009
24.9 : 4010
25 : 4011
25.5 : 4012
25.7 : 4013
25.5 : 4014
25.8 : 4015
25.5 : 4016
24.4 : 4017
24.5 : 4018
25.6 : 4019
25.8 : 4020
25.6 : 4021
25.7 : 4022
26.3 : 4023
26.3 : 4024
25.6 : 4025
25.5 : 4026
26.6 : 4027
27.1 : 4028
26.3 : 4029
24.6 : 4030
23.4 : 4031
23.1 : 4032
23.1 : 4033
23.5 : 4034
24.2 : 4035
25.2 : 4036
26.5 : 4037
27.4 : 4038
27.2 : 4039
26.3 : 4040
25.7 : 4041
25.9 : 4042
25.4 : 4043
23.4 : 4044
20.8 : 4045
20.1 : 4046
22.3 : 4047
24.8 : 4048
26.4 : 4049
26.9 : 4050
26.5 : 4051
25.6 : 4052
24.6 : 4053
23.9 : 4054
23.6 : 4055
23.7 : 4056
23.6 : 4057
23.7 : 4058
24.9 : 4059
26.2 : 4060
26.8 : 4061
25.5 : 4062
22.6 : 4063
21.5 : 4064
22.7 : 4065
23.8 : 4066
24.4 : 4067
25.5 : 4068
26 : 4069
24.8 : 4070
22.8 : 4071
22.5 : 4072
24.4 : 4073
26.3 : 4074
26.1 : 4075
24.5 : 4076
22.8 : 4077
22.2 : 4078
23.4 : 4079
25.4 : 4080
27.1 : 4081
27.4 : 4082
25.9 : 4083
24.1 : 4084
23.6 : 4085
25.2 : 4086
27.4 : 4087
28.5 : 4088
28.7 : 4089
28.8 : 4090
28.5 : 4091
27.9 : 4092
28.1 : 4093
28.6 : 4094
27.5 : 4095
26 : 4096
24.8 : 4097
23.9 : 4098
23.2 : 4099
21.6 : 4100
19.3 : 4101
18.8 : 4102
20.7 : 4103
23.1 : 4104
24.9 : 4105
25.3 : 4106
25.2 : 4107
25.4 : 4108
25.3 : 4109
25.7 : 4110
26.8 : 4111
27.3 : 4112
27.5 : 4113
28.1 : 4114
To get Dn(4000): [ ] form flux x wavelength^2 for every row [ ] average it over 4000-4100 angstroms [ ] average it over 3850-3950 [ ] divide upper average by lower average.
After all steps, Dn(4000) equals 1.60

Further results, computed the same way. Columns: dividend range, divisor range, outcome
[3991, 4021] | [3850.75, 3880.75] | 1.48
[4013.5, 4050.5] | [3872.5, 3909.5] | 1.50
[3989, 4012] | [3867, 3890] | 1.57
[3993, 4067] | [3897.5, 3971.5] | 1.65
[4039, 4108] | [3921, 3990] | 1.66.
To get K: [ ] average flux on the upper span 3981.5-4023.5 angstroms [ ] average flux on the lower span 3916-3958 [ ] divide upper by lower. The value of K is 1.6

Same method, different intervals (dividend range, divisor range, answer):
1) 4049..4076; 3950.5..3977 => 1.66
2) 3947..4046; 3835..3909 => 1.24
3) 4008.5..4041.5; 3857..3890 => 1.48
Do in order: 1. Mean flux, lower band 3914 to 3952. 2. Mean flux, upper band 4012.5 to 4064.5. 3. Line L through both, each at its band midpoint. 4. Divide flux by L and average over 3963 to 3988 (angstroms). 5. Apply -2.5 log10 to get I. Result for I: 0.182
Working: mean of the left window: 14.8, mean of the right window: 24.9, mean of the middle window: 16.2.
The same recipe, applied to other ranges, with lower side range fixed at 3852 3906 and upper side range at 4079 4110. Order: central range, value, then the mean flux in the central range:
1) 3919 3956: 0.334 mag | 14.7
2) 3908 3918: -0.131 mag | 21.5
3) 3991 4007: -0.122 mag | 24.6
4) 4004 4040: -0.106 mag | 25.1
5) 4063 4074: 0.024 mag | 23.9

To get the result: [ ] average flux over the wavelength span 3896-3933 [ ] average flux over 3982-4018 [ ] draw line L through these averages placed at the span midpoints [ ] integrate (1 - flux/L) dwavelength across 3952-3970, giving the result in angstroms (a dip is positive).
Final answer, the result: 5.5 angstroms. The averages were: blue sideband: 17.6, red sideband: 24.6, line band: 14.8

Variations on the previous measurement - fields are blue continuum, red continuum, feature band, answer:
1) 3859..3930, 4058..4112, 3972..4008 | -2.1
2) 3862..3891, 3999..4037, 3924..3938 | 7.5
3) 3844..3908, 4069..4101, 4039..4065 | -0.2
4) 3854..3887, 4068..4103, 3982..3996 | -1.6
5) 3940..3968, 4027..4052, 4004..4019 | -1.7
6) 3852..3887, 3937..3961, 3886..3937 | 3.7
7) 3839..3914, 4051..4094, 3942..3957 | 1.1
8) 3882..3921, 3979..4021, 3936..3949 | 3.9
